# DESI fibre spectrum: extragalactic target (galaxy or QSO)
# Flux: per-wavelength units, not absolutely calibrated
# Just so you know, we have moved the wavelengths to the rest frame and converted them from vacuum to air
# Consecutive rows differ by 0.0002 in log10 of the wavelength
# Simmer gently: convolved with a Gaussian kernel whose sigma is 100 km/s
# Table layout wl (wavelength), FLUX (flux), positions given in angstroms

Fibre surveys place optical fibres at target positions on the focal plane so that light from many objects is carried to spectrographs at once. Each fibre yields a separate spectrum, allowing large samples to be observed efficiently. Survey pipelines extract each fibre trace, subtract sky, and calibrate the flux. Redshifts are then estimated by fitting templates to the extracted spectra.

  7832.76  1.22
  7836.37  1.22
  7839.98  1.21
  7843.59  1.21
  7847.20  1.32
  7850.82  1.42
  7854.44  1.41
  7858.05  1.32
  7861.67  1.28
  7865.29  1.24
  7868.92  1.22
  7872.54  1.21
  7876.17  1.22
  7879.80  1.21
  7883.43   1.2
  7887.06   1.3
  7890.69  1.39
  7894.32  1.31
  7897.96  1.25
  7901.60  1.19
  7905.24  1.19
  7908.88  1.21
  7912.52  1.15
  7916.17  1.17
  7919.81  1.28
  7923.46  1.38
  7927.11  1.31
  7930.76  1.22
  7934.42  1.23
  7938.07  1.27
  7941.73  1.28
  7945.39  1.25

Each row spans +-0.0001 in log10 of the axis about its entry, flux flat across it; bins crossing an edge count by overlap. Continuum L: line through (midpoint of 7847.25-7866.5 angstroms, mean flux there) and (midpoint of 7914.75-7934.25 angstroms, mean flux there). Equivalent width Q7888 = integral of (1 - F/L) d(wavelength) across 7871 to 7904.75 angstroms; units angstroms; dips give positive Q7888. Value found 1.4 angstroms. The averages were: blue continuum 1.34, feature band 1.25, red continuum 1.27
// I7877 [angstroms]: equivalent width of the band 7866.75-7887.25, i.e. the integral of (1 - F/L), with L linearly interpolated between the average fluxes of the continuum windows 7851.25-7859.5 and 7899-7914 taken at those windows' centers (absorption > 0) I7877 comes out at 1.2 angstroms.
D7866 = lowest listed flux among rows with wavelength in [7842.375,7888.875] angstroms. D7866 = 1.2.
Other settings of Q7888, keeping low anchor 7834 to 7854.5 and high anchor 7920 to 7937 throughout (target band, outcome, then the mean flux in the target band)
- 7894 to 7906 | 0.5 angstroms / 1.23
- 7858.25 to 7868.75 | 0.2 angstroms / 1.26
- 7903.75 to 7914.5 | 0.8 angstroms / 1.18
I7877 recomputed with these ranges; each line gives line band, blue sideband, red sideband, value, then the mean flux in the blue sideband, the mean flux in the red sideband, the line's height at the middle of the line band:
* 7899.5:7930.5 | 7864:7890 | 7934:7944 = 0.5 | 1.24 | 1.26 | 1.25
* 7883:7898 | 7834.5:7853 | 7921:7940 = -0.3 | 1.28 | 1.28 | 1.28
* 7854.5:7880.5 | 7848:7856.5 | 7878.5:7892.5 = 1.7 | 1.4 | 1.28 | 1.34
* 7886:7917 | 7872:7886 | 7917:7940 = 0.0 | 1.21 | 1.28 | 1.24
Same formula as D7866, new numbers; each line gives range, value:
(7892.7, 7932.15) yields 1.15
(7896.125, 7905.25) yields 1.19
